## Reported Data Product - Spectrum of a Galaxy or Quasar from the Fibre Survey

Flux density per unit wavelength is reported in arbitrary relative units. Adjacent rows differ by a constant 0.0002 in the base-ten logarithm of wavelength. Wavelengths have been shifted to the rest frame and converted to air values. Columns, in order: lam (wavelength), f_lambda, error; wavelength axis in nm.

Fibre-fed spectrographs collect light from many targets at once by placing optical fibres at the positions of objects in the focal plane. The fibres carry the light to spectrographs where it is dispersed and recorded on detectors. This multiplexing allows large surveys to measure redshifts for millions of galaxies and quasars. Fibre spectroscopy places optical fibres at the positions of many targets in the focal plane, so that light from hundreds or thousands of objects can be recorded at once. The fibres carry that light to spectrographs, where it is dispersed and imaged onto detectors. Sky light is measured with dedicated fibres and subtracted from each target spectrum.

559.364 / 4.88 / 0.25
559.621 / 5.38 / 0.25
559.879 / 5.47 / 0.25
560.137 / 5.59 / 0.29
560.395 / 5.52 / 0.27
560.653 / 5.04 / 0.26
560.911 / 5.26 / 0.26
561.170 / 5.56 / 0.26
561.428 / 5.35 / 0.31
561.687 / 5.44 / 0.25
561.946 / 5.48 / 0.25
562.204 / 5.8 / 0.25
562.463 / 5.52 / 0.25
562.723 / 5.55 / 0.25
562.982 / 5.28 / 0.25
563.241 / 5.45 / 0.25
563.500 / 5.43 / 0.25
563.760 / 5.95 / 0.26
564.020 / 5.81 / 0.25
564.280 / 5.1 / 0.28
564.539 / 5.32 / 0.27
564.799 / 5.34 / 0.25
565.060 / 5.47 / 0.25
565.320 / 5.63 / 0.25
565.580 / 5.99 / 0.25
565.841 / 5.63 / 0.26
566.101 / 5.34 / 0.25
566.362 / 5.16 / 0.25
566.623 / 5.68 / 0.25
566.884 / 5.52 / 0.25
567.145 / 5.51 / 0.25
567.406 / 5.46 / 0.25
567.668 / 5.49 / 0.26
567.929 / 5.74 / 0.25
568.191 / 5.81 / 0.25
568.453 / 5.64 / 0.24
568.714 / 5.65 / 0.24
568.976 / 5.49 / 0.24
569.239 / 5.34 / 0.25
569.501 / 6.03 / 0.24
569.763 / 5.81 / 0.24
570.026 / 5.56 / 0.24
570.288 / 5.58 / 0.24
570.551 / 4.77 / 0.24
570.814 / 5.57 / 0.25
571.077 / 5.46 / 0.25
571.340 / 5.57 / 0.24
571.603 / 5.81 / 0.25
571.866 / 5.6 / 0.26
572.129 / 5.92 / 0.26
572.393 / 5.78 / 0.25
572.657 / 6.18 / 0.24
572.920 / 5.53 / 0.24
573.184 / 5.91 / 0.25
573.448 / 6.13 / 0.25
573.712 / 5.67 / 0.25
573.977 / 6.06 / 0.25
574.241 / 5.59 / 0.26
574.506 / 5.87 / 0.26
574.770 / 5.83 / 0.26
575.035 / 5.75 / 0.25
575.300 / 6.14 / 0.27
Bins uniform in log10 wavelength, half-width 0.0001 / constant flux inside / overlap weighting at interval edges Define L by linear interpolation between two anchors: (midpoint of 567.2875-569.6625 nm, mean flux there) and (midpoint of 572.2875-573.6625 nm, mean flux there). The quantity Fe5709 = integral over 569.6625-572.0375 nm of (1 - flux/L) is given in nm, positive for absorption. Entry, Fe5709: 0.100 nm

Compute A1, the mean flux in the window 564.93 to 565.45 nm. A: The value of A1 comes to 5.56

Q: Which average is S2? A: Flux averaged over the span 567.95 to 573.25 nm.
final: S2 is 5.65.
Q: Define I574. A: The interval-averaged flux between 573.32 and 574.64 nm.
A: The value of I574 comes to 5.86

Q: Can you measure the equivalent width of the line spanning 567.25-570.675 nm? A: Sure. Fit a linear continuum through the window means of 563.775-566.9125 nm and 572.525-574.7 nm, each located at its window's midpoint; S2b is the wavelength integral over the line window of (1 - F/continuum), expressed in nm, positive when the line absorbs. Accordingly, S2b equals 0.061 nm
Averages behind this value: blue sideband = 5.52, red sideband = 5.87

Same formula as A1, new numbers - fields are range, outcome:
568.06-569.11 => 5.64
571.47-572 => 5.72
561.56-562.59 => 5.56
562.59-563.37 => 5.42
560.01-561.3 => 5.39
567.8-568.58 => 5.73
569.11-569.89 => 5.73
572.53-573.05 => 5.86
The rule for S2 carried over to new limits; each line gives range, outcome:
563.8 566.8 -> 5.51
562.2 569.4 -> 5.54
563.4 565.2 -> 5.49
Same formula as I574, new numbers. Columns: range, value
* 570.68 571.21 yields 5.51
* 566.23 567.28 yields 5.47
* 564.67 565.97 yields 5.61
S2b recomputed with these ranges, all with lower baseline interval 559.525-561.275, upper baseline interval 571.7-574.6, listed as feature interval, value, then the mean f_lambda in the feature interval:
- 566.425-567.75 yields 0.03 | 5.51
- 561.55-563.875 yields -0.03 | 5.54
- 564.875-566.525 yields 0.01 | 5.53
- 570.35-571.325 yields 0.07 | 5.32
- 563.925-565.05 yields 0.03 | 5.39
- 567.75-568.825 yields -0.01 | 5.7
